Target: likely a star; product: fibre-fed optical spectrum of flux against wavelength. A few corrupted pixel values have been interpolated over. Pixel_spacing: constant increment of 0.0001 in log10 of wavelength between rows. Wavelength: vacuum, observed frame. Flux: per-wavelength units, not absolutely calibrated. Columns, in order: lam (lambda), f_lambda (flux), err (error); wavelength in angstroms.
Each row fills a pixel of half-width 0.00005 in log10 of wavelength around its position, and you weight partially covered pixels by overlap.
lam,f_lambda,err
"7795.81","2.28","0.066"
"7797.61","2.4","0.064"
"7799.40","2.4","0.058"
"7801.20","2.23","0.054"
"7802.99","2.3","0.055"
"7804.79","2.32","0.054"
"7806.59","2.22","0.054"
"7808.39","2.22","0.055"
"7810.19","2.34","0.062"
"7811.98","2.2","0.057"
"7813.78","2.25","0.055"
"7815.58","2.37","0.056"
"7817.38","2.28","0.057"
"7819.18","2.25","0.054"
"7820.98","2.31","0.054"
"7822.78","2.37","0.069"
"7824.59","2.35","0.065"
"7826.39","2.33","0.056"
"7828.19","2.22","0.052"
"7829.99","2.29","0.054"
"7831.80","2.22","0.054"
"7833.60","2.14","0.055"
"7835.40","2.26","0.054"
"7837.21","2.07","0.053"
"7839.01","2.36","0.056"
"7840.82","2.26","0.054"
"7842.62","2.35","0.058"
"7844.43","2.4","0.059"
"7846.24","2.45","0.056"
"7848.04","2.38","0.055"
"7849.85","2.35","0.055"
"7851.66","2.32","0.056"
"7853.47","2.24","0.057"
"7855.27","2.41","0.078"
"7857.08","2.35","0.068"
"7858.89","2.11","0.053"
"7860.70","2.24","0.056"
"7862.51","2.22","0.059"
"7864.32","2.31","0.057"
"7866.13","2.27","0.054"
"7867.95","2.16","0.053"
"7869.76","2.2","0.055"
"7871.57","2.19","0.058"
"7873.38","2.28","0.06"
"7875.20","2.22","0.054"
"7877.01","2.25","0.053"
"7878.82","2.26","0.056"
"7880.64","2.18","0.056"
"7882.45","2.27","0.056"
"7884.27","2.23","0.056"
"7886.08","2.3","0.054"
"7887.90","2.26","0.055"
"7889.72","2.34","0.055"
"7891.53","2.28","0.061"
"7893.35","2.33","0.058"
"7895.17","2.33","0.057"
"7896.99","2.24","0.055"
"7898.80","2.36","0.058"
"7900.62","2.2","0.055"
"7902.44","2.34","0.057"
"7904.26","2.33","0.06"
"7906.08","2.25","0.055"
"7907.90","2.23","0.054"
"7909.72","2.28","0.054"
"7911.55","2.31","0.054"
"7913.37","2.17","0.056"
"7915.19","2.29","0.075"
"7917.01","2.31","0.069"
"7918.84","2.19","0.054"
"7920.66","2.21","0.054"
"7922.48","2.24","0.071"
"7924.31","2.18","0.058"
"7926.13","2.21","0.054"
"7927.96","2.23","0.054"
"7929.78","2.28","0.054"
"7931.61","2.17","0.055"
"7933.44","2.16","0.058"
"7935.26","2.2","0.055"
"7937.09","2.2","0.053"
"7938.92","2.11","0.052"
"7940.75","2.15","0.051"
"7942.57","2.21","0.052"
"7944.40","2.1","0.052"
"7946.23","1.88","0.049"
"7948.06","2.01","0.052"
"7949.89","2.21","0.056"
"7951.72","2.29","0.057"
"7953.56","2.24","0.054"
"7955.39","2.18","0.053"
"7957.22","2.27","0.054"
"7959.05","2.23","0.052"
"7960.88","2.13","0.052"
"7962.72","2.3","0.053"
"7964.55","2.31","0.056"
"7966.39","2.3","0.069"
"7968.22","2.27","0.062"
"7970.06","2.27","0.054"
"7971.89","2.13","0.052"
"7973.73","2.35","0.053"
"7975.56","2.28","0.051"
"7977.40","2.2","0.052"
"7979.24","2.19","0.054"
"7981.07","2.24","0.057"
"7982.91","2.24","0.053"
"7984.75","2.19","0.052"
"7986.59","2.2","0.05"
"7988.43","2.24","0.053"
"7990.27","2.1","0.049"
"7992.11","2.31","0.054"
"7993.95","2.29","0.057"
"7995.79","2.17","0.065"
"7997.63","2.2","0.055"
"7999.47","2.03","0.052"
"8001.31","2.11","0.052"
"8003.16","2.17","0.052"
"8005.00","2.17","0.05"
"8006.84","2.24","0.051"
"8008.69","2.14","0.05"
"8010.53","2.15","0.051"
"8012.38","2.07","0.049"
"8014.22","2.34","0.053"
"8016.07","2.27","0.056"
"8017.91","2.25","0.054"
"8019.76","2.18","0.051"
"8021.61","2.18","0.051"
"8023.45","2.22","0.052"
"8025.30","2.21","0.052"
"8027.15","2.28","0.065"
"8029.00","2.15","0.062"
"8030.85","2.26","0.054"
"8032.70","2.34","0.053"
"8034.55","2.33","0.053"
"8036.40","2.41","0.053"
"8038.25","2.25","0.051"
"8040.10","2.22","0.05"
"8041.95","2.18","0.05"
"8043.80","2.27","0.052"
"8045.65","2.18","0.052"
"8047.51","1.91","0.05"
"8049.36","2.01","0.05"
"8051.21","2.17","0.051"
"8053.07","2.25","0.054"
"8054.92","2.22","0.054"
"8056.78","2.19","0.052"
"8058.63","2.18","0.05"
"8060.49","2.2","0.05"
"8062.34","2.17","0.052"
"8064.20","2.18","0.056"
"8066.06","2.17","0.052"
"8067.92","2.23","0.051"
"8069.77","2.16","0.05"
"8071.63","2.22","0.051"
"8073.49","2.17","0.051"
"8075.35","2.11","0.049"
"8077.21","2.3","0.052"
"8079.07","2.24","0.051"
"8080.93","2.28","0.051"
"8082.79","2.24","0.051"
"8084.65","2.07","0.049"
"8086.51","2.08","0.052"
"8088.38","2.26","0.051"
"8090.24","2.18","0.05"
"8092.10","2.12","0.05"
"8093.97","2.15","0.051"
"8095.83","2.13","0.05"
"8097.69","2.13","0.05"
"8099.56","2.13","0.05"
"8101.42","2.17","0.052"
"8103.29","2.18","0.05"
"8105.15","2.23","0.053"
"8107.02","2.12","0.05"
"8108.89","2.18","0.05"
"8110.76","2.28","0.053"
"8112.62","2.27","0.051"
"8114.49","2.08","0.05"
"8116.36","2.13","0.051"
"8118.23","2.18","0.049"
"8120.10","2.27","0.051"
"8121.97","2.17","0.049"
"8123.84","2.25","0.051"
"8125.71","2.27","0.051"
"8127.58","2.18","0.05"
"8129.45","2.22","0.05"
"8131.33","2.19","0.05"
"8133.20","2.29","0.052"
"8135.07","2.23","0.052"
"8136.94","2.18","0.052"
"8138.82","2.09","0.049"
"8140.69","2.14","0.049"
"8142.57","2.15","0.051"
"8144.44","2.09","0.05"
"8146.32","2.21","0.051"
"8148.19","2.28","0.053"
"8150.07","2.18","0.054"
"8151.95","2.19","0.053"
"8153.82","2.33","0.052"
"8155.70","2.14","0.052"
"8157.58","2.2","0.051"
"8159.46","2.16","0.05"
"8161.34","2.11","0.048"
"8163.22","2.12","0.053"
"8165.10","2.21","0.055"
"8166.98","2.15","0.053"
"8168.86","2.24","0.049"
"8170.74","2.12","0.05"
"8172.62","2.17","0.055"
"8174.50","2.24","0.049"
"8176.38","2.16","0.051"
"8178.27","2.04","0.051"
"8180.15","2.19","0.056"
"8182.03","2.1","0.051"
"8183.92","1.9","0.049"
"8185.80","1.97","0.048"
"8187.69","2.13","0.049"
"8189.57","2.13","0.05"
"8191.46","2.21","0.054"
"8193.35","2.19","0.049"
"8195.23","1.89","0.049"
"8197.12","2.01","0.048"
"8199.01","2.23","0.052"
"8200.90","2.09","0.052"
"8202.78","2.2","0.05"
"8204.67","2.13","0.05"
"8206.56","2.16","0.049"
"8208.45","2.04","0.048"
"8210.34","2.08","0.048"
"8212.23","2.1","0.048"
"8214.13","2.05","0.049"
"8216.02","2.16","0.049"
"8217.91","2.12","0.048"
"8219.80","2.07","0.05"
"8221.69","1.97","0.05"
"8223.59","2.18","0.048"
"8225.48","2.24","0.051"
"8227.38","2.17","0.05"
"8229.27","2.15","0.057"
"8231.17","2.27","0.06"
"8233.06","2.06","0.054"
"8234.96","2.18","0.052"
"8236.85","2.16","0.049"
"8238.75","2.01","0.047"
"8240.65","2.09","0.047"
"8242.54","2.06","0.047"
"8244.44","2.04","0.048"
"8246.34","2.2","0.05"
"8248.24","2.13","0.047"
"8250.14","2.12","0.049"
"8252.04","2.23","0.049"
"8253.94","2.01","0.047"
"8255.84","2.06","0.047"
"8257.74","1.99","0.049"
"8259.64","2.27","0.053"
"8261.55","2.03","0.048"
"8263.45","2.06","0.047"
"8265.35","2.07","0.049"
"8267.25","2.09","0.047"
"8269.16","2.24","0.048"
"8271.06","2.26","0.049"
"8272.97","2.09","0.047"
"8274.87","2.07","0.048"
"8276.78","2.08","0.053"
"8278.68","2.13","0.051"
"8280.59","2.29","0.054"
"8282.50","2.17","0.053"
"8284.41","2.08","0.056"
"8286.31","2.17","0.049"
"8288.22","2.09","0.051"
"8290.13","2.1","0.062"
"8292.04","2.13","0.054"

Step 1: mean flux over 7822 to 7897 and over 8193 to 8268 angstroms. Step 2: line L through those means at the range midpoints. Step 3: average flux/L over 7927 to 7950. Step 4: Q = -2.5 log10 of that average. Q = 0.047 mag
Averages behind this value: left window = 2.28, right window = 2.11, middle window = 2.14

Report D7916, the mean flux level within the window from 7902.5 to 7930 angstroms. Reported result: 2.25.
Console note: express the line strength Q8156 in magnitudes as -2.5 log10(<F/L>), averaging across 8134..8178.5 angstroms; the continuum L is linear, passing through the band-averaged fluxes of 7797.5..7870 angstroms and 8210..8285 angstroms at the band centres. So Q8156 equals -0.009 mag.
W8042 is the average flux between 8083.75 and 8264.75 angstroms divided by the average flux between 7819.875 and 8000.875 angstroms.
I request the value 1.0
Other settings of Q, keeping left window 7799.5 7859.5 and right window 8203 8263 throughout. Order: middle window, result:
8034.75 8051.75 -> 0.01 mag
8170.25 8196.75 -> 0.02 mag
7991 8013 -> 0.02 mag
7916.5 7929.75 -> 0.01 mag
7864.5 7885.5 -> 0.02 mag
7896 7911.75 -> -0.01 mag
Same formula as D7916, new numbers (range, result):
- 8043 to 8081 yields 2.18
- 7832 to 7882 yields 2.27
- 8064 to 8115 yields 2.18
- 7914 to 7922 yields 2.25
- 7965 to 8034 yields 2.22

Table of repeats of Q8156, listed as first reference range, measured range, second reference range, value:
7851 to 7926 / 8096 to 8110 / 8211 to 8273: 0.01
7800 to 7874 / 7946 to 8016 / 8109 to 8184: 0.01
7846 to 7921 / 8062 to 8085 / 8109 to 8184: 0.00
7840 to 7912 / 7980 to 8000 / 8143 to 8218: 0.01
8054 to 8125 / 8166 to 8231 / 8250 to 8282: 0.01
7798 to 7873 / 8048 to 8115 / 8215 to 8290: 0.01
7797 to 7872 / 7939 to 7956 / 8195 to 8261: 0.05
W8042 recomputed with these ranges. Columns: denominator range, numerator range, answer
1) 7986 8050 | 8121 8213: 0.98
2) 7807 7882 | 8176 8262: 0.93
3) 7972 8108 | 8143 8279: 0.97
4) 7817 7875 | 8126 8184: 0.95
